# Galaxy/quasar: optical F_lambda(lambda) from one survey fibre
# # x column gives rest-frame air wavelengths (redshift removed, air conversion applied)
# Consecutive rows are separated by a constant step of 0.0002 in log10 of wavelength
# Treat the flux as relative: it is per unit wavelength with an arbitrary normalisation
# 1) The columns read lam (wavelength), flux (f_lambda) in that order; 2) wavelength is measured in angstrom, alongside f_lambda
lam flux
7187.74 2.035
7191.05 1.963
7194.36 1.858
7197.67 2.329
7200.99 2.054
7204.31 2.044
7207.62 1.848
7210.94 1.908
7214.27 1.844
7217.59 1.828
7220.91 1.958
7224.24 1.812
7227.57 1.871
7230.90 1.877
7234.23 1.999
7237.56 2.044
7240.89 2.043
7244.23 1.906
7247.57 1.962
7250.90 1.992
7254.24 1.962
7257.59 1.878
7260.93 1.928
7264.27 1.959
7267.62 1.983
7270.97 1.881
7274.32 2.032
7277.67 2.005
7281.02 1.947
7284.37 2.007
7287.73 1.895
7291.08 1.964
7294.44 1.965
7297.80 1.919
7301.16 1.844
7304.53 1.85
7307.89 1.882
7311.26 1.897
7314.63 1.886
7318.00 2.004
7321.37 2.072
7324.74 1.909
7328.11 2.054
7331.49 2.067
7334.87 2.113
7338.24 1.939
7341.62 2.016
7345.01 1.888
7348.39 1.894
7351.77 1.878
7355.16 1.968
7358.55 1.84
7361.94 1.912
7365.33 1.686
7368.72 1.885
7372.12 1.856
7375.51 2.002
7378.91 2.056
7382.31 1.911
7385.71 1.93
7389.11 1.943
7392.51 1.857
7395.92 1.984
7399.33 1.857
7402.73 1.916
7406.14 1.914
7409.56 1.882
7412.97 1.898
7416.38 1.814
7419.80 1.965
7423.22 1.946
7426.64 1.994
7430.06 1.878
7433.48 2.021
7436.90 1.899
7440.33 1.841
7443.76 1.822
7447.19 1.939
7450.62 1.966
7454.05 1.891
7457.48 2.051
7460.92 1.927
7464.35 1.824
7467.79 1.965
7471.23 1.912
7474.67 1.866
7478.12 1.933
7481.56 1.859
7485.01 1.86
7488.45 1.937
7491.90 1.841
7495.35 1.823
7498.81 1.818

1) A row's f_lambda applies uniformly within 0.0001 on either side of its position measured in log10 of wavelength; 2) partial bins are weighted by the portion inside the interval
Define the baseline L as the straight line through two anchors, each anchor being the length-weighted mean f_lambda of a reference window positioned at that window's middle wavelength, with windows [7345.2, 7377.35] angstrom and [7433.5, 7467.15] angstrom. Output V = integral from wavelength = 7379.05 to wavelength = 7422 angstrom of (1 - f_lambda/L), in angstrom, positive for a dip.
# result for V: -0.36 angstrom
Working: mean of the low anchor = 1.88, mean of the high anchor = 1.91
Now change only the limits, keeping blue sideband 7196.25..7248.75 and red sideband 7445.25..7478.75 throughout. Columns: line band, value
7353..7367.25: 0.6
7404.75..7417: 0.3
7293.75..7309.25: 0.5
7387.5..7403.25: 0.2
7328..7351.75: -0.5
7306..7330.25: -0.2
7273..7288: -0.3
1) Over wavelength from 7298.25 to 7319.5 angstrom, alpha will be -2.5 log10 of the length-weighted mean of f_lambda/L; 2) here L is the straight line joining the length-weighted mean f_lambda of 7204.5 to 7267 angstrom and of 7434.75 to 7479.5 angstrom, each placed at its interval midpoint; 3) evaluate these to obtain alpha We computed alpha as 0.016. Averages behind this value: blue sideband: 1.93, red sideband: 1.91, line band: 1.89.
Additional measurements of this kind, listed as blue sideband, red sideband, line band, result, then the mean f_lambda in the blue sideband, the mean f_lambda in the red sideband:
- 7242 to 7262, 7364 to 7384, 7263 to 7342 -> -0.020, 1.94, 1.9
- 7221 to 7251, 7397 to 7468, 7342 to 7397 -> 0.009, 1.94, 1.91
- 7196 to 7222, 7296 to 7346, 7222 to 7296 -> 0.010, 1.98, 1.96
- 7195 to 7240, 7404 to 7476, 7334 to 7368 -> 0.013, 1.95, 1.92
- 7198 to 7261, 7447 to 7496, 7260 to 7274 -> -0.005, 1.94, 1.91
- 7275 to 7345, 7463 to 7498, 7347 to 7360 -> 0.025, 1.96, 1.88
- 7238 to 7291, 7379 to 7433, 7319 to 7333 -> -0.045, 1.96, 1.92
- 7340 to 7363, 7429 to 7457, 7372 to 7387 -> -0.027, 1.91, 1.91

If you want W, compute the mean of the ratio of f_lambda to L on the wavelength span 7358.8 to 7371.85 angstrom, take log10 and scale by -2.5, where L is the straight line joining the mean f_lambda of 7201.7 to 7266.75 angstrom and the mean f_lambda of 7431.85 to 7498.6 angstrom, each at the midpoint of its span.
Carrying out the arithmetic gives 0.05 mag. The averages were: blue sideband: 1.93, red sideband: 1.9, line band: 1.83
